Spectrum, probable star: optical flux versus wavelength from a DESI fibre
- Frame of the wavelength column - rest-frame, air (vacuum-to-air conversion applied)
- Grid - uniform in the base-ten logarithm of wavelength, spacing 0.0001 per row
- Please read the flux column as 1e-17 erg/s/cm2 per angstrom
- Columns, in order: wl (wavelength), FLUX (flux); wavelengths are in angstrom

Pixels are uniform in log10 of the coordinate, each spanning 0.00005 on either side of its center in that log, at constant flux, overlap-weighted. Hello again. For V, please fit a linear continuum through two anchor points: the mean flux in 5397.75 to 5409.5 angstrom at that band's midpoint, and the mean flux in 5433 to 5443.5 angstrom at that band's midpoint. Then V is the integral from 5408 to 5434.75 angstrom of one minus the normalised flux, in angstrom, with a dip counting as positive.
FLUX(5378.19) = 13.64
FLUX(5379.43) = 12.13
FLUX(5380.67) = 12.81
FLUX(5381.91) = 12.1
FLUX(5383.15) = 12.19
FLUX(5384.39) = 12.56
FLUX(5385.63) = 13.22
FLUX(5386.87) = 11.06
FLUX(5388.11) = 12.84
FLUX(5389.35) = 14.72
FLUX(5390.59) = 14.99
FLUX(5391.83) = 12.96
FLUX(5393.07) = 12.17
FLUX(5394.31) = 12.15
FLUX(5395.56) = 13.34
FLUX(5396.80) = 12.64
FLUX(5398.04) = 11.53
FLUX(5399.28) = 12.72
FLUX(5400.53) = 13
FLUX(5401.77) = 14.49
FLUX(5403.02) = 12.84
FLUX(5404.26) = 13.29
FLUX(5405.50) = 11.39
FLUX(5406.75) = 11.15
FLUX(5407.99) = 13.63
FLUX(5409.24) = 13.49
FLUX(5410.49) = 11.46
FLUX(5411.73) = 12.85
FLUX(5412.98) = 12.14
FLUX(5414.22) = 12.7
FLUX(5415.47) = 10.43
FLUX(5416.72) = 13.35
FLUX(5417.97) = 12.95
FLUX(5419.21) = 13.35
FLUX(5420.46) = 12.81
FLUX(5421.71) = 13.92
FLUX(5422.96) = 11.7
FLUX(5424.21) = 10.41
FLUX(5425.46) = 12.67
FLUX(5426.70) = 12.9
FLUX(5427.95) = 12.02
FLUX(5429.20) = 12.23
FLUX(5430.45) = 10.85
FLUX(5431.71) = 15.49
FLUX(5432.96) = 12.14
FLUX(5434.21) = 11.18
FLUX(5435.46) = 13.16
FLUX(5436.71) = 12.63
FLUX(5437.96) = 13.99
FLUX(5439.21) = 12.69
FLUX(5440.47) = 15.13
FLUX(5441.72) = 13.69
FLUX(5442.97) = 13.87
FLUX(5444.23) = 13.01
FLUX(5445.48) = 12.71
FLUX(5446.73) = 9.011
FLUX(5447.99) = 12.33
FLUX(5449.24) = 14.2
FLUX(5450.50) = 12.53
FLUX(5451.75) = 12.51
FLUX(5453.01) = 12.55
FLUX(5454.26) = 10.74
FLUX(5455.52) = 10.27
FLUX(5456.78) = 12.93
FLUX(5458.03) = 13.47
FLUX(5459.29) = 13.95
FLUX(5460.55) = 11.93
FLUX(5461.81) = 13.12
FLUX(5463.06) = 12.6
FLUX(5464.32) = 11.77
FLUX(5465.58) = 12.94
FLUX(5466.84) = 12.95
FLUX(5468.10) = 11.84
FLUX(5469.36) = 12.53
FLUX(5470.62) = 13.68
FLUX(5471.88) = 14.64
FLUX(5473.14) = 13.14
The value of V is 1.1 angstrom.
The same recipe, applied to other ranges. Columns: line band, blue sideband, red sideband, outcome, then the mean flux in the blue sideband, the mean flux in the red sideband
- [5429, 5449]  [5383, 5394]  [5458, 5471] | 0.04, 13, 12.7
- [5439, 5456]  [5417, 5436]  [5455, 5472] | 0.14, 12.5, 12.7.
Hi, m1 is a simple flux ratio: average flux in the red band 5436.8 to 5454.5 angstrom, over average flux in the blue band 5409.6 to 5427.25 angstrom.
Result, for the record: 1.03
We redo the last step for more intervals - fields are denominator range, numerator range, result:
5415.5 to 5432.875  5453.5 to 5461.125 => 0.97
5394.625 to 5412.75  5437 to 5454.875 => 1.01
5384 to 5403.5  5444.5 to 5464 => 0.95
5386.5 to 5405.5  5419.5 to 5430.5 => 0.95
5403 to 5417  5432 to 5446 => 1.07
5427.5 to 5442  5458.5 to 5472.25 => 1.00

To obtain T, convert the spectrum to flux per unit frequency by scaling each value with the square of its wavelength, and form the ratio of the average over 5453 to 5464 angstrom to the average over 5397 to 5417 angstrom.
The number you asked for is 1.01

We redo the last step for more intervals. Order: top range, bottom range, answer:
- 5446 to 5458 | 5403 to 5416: 0.99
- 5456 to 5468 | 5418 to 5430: 1.04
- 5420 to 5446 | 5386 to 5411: 1.01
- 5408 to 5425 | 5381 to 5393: 0.98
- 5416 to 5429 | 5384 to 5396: 0.98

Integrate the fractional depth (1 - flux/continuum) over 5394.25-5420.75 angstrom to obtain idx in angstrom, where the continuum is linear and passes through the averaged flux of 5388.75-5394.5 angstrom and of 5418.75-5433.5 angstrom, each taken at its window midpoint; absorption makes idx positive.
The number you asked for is 0.85 angstrom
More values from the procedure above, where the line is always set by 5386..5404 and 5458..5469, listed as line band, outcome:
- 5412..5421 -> 0.2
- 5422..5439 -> 0.5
